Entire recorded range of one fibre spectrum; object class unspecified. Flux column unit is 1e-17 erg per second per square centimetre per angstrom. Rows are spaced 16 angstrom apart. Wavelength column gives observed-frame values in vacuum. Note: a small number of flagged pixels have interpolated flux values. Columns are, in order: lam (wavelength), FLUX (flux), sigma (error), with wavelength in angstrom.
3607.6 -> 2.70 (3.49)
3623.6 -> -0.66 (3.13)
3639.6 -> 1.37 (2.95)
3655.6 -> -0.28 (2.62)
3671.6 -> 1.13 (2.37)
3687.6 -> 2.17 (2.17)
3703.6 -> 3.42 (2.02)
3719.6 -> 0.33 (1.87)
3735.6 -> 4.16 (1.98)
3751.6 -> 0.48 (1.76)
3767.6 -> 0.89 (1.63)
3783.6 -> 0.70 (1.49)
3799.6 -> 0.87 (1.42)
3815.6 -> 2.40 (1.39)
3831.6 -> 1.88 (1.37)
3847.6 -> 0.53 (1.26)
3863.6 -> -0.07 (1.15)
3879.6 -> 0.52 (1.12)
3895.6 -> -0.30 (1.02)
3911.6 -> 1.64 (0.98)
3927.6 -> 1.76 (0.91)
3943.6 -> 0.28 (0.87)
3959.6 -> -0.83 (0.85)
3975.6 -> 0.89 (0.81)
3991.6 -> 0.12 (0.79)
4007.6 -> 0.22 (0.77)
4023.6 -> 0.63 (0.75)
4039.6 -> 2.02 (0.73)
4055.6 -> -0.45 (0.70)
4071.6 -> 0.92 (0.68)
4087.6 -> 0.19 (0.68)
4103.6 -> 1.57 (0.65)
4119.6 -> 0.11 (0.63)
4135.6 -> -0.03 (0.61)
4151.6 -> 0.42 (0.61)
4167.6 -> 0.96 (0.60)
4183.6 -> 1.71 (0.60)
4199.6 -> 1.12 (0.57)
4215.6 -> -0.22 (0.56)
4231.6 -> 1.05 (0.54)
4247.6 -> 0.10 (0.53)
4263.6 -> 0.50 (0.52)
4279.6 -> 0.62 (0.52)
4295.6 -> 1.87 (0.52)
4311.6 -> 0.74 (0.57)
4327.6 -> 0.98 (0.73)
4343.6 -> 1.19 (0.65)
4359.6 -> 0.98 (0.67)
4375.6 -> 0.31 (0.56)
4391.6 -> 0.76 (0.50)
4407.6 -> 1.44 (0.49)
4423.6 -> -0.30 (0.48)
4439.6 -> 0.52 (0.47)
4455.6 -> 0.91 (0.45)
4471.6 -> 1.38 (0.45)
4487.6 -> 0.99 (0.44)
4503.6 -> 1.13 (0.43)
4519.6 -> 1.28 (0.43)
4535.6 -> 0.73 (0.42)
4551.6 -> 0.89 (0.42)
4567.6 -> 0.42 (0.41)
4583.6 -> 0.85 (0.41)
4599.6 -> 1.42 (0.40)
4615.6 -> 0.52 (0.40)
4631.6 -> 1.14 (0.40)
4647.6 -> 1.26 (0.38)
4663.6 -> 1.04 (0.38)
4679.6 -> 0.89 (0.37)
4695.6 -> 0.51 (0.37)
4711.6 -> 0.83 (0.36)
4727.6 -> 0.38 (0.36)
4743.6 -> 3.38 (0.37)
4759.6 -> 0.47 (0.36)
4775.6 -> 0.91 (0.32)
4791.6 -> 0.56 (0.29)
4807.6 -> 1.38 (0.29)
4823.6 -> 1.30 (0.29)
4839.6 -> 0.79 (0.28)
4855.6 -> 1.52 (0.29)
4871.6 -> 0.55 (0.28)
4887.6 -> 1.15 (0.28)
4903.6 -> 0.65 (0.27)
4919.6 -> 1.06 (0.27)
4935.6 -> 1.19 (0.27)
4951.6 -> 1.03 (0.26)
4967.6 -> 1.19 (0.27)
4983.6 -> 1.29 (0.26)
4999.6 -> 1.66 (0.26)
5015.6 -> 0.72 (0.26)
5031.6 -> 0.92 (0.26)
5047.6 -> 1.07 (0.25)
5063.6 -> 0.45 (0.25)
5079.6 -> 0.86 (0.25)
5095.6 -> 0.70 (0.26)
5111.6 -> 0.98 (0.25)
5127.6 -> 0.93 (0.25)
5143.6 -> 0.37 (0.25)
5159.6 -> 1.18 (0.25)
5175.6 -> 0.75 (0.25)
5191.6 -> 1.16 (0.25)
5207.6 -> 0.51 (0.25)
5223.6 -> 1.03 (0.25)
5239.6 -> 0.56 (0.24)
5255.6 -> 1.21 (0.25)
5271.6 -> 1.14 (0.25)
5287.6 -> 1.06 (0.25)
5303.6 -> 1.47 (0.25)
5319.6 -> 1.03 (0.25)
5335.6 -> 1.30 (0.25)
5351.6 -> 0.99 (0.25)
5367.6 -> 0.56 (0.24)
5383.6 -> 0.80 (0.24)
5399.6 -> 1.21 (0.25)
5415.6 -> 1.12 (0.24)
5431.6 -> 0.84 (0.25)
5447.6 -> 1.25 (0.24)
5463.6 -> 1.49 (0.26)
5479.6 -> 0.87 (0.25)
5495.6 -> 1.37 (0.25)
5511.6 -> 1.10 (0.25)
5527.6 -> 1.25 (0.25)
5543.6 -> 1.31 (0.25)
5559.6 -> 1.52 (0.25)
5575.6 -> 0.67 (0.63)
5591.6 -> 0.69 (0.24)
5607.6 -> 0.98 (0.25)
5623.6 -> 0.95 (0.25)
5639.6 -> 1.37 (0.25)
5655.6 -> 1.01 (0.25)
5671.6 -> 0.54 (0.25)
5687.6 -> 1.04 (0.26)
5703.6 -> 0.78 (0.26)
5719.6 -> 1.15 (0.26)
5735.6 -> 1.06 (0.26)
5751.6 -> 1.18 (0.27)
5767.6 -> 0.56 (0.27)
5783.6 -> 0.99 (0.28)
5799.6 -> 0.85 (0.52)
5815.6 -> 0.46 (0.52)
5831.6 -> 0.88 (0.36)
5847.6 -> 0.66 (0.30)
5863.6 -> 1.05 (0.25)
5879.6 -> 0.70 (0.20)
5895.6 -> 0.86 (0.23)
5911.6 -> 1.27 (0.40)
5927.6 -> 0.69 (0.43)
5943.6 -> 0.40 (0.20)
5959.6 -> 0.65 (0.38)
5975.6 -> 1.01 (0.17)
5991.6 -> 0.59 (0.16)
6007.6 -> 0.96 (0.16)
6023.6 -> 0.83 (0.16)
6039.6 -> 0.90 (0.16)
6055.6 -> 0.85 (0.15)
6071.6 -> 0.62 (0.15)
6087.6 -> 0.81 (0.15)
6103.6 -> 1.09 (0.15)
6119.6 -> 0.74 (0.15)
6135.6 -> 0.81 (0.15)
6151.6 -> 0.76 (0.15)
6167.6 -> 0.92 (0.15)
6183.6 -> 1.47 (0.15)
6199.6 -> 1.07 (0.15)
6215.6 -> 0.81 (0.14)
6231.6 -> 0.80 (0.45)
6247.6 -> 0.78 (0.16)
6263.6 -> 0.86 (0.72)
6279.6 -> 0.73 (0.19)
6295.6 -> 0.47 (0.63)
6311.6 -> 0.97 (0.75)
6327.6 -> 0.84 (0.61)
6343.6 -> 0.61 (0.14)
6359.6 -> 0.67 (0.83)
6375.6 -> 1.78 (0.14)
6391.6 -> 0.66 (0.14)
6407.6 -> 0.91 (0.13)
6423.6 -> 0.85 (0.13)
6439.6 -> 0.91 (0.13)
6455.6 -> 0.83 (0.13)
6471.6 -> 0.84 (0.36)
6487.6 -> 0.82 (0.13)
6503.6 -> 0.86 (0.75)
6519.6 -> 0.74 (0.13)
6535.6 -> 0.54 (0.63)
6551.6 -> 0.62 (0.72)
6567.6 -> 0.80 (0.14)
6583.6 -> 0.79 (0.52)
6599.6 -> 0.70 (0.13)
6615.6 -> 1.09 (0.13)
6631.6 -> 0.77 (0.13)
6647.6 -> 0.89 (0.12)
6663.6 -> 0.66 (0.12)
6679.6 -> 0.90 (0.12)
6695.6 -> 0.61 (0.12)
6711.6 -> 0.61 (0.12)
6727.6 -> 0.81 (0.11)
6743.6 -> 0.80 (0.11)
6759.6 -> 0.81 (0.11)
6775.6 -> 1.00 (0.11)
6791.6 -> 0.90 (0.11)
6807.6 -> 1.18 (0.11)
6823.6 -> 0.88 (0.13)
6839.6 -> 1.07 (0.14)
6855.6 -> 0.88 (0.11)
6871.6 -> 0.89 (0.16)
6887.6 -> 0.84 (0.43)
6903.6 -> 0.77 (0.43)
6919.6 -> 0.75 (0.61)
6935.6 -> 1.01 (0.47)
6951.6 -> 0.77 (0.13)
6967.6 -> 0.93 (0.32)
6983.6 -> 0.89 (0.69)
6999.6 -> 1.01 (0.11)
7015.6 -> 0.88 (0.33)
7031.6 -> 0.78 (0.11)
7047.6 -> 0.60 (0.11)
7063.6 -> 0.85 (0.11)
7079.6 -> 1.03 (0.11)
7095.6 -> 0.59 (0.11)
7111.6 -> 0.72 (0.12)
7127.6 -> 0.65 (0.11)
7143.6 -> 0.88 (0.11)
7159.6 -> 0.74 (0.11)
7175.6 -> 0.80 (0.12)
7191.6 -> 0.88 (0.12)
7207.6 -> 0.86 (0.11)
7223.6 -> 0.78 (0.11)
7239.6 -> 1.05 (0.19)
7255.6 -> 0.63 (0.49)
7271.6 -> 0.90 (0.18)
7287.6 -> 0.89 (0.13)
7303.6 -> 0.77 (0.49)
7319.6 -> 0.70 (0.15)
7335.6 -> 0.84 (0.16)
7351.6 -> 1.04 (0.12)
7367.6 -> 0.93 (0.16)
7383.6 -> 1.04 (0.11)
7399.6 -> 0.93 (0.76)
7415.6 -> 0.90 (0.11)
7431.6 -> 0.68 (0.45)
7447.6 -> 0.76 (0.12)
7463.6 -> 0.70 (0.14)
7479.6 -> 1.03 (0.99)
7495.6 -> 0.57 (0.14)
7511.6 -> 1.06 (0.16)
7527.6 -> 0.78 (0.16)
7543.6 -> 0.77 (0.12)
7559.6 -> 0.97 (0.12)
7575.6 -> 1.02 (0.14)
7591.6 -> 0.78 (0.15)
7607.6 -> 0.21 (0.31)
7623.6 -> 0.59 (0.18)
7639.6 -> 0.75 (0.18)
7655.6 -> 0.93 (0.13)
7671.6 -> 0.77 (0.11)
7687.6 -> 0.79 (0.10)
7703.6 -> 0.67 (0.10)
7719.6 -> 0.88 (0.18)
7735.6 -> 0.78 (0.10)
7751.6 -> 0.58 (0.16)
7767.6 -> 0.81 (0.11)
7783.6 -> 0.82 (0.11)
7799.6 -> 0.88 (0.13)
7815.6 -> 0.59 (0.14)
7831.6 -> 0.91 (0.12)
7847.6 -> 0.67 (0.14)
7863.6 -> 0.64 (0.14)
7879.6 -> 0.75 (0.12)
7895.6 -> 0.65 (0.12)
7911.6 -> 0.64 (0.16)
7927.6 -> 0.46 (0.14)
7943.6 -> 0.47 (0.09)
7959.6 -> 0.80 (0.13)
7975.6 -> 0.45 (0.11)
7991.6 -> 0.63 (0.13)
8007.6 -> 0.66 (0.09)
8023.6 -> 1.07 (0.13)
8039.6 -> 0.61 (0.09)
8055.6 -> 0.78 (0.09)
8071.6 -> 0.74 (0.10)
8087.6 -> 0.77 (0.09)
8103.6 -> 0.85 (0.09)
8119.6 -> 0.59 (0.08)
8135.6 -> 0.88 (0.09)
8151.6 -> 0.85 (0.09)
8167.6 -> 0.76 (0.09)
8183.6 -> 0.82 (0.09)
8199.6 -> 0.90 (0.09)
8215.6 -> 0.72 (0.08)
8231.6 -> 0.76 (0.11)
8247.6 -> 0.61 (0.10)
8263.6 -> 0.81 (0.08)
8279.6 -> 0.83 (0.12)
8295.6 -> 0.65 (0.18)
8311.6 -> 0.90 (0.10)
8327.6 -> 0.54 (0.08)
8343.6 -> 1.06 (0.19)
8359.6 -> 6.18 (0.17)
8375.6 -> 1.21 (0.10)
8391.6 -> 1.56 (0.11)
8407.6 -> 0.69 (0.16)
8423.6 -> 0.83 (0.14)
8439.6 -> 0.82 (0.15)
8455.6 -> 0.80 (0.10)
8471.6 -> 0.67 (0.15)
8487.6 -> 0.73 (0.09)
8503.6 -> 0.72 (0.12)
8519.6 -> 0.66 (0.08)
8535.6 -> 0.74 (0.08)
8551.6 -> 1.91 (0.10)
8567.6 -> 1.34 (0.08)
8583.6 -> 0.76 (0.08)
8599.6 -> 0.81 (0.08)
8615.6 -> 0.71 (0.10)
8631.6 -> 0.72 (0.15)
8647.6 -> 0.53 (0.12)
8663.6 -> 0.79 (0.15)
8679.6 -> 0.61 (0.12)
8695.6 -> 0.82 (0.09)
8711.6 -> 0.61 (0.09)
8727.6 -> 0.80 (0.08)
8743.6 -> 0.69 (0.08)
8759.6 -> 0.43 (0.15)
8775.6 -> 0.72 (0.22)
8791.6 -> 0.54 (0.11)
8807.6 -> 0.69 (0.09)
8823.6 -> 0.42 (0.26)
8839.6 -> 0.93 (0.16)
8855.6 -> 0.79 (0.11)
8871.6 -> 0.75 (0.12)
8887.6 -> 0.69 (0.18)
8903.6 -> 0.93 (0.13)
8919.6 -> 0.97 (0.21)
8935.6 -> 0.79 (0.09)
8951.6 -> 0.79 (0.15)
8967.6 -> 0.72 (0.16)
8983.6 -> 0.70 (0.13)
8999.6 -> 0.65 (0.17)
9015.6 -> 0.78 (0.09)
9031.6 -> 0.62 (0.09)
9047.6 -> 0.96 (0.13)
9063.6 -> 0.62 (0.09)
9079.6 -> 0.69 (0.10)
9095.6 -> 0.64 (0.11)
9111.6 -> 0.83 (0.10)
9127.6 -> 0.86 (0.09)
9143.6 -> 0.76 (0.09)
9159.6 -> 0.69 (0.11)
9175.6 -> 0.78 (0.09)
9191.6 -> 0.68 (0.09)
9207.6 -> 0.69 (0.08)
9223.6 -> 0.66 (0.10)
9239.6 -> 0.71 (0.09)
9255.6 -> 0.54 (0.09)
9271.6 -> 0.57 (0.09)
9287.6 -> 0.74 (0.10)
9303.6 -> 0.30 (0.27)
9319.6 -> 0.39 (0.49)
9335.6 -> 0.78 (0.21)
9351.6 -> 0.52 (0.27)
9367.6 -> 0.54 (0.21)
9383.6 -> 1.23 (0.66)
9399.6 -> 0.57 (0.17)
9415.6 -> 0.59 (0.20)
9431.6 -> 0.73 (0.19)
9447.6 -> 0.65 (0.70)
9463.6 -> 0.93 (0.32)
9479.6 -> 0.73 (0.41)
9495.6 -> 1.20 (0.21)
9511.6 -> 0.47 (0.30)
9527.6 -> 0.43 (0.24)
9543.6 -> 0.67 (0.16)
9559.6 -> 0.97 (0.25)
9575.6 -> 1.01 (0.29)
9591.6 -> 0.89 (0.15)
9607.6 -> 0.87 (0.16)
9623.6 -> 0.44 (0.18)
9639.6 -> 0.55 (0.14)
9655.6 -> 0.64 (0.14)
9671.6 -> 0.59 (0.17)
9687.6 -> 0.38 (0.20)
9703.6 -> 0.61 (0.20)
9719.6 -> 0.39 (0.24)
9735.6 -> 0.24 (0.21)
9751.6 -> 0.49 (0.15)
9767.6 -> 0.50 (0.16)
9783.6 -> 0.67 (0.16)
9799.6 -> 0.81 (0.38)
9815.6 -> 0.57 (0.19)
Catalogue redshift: 0.27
